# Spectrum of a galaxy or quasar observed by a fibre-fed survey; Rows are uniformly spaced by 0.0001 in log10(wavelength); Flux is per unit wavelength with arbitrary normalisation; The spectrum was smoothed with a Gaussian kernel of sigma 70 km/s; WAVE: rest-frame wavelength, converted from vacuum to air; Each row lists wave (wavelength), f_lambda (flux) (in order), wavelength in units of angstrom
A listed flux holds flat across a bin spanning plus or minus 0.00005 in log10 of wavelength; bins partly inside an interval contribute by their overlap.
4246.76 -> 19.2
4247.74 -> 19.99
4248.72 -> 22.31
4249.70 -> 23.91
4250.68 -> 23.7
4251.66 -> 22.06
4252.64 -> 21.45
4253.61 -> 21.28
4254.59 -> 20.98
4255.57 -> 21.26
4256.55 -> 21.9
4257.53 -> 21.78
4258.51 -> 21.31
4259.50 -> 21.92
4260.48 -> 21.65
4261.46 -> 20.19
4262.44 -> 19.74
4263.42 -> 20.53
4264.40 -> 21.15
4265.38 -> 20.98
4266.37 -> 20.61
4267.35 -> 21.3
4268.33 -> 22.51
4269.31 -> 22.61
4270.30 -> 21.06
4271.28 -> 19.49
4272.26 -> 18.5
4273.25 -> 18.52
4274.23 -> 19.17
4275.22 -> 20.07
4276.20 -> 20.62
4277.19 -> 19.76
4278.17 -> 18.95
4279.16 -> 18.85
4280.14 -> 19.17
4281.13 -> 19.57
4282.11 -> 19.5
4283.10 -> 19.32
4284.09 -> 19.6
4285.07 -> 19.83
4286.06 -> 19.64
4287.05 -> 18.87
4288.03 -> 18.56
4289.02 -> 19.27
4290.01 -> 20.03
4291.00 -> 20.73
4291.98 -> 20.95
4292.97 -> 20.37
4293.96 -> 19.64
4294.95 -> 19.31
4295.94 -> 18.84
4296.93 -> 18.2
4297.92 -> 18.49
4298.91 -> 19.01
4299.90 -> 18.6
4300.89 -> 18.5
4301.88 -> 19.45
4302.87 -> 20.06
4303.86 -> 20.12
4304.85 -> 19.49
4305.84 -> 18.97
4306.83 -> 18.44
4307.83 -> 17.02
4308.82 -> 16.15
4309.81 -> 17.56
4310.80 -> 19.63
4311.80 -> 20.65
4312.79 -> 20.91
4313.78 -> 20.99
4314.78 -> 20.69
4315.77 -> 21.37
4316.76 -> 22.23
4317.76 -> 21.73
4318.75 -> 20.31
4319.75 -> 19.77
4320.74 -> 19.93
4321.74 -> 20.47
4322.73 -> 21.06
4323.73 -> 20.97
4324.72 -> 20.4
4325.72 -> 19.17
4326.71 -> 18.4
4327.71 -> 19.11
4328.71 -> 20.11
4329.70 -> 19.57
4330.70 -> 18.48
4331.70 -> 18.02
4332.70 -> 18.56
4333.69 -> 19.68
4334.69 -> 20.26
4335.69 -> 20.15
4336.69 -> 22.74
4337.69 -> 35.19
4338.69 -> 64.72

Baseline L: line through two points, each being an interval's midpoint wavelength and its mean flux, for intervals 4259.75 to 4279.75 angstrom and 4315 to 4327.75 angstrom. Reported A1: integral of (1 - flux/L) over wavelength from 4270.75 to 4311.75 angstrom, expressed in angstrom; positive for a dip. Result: 2.4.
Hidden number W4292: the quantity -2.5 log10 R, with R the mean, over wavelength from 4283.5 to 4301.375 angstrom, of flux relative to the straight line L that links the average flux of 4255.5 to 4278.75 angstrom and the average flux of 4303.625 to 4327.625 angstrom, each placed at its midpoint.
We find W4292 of 0.05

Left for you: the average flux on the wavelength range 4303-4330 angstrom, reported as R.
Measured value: 19.8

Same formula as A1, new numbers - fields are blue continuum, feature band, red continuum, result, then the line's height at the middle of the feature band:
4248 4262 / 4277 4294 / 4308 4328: 1.10 angstrom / 20.9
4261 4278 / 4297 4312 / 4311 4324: 1.40 angstrom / 20.7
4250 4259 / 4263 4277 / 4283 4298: 0.22 angstrom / 20.8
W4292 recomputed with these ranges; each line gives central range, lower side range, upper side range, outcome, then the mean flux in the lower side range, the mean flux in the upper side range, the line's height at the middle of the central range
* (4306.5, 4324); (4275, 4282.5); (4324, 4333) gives -0.04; 19.6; 19.1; 19.3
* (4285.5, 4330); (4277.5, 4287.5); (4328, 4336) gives -0.02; 19.3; 19.3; 19.3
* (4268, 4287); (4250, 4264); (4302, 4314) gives 0.04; 21.4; 19.1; 20.5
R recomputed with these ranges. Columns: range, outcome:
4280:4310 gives 19.2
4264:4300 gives 19.8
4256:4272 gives 21.1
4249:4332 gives 20.1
